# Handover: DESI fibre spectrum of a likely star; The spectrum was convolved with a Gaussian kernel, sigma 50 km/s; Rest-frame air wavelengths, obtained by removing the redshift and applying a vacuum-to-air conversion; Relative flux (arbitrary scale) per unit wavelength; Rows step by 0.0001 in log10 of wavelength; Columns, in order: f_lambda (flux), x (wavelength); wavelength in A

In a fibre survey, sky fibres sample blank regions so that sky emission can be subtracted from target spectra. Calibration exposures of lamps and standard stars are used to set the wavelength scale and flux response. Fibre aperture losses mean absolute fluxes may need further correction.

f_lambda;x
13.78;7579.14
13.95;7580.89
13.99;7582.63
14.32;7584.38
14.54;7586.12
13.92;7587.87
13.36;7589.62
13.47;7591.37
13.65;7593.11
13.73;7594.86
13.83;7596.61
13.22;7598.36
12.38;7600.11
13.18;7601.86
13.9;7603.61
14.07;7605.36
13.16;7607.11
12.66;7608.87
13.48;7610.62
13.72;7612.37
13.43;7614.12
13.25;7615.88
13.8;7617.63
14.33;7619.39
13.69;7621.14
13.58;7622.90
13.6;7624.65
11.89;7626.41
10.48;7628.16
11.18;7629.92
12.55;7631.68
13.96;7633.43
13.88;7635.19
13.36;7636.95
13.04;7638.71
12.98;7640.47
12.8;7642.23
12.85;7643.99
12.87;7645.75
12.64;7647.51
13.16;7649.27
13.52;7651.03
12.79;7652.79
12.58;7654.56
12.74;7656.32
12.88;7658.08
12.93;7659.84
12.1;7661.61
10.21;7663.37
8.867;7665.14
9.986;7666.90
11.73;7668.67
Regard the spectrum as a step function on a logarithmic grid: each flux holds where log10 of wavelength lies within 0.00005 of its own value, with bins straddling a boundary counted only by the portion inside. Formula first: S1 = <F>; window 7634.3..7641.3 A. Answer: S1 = 13.3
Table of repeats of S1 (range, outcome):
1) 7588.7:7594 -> 13.5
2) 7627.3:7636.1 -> 12.4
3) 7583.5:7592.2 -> 13.9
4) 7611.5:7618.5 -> 13.6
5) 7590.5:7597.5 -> 13.7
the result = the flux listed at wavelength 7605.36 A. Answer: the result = 14.07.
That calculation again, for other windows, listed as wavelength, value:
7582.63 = 13.99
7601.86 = 13.18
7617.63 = 13.8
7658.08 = 12.88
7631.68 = 12.55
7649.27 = 13.16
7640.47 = 12.98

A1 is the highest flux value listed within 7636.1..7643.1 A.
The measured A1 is 13.36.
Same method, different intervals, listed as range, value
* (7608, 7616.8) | 13.72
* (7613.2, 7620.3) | 14.33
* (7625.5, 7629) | 11.89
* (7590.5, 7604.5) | 13.9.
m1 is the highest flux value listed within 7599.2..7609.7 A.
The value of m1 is 14.07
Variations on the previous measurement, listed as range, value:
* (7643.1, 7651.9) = 13.52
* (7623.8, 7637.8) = 13.96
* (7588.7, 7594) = 13.65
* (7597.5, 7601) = 13.22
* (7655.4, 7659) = 12.88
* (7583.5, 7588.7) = 14.54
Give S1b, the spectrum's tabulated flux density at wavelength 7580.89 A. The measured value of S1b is 13.95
